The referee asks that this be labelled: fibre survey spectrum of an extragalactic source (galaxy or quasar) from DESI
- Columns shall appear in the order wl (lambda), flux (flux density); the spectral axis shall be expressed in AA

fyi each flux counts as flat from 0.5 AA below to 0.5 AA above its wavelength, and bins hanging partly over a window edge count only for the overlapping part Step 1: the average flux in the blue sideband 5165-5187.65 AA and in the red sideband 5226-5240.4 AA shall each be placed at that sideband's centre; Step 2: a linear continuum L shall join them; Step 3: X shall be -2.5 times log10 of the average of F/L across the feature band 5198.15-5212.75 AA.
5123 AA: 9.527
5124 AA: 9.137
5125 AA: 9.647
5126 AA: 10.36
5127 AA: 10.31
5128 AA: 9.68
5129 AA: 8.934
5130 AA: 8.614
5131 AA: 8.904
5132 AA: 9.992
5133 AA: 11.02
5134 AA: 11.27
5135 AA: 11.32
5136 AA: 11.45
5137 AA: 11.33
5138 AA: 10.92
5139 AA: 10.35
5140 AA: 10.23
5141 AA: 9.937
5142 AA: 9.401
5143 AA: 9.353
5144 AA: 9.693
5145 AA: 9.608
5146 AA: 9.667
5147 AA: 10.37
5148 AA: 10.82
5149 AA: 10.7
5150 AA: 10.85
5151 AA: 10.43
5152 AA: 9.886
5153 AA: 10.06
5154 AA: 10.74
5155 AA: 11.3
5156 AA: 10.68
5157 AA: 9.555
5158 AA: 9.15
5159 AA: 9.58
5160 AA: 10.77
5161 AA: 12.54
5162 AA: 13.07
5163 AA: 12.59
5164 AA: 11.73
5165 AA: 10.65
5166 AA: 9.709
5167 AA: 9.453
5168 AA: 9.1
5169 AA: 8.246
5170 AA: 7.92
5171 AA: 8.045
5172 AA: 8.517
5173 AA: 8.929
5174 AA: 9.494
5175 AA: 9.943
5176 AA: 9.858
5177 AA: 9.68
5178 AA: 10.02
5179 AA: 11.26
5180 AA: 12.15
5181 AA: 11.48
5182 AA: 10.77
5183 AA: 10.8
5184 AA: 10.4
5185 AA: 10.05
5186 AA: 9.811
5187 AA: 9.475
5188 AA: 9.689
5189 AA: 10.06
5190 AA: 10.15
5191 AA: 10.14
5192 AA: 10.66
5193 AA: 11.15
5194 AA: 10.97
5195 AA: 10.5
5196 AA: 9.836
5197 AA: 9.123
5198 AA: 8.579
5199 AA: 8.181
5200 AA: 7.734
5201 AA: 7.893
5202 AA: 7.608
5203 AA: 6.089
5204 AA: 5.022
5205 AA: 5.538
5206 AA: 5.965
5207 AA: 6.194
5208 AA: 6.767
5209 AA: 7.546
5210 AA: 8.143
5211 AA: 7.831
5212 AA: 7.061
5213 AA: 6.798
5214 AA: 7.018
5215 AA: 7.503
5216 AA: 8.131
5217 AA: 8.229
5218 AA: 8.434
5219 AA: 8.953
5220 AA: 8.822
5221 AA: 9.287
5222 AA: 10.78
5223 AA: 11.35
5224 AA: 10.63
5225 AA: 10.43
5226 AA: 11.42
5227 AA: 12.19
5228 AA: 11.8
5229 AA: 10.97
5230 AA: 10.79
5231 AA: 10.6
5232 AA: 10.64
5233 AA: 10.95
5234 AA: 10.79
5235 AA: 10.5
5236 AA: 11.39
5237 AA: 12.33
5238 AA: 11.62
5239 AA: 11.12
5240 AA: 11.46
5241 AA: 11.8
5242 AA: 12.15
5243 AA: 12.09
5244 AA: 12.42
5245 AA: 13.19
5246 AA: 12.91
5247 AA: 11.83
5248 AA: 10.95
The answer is 0.442 mag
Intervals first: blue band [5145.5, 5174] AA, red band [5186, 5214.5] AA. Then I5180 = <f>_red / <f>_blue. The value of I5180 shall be 0.82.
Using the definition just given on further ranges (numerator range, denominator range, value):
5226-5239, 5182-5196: 1.09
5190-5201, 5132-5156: 0.92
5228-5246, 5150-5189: 1.13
